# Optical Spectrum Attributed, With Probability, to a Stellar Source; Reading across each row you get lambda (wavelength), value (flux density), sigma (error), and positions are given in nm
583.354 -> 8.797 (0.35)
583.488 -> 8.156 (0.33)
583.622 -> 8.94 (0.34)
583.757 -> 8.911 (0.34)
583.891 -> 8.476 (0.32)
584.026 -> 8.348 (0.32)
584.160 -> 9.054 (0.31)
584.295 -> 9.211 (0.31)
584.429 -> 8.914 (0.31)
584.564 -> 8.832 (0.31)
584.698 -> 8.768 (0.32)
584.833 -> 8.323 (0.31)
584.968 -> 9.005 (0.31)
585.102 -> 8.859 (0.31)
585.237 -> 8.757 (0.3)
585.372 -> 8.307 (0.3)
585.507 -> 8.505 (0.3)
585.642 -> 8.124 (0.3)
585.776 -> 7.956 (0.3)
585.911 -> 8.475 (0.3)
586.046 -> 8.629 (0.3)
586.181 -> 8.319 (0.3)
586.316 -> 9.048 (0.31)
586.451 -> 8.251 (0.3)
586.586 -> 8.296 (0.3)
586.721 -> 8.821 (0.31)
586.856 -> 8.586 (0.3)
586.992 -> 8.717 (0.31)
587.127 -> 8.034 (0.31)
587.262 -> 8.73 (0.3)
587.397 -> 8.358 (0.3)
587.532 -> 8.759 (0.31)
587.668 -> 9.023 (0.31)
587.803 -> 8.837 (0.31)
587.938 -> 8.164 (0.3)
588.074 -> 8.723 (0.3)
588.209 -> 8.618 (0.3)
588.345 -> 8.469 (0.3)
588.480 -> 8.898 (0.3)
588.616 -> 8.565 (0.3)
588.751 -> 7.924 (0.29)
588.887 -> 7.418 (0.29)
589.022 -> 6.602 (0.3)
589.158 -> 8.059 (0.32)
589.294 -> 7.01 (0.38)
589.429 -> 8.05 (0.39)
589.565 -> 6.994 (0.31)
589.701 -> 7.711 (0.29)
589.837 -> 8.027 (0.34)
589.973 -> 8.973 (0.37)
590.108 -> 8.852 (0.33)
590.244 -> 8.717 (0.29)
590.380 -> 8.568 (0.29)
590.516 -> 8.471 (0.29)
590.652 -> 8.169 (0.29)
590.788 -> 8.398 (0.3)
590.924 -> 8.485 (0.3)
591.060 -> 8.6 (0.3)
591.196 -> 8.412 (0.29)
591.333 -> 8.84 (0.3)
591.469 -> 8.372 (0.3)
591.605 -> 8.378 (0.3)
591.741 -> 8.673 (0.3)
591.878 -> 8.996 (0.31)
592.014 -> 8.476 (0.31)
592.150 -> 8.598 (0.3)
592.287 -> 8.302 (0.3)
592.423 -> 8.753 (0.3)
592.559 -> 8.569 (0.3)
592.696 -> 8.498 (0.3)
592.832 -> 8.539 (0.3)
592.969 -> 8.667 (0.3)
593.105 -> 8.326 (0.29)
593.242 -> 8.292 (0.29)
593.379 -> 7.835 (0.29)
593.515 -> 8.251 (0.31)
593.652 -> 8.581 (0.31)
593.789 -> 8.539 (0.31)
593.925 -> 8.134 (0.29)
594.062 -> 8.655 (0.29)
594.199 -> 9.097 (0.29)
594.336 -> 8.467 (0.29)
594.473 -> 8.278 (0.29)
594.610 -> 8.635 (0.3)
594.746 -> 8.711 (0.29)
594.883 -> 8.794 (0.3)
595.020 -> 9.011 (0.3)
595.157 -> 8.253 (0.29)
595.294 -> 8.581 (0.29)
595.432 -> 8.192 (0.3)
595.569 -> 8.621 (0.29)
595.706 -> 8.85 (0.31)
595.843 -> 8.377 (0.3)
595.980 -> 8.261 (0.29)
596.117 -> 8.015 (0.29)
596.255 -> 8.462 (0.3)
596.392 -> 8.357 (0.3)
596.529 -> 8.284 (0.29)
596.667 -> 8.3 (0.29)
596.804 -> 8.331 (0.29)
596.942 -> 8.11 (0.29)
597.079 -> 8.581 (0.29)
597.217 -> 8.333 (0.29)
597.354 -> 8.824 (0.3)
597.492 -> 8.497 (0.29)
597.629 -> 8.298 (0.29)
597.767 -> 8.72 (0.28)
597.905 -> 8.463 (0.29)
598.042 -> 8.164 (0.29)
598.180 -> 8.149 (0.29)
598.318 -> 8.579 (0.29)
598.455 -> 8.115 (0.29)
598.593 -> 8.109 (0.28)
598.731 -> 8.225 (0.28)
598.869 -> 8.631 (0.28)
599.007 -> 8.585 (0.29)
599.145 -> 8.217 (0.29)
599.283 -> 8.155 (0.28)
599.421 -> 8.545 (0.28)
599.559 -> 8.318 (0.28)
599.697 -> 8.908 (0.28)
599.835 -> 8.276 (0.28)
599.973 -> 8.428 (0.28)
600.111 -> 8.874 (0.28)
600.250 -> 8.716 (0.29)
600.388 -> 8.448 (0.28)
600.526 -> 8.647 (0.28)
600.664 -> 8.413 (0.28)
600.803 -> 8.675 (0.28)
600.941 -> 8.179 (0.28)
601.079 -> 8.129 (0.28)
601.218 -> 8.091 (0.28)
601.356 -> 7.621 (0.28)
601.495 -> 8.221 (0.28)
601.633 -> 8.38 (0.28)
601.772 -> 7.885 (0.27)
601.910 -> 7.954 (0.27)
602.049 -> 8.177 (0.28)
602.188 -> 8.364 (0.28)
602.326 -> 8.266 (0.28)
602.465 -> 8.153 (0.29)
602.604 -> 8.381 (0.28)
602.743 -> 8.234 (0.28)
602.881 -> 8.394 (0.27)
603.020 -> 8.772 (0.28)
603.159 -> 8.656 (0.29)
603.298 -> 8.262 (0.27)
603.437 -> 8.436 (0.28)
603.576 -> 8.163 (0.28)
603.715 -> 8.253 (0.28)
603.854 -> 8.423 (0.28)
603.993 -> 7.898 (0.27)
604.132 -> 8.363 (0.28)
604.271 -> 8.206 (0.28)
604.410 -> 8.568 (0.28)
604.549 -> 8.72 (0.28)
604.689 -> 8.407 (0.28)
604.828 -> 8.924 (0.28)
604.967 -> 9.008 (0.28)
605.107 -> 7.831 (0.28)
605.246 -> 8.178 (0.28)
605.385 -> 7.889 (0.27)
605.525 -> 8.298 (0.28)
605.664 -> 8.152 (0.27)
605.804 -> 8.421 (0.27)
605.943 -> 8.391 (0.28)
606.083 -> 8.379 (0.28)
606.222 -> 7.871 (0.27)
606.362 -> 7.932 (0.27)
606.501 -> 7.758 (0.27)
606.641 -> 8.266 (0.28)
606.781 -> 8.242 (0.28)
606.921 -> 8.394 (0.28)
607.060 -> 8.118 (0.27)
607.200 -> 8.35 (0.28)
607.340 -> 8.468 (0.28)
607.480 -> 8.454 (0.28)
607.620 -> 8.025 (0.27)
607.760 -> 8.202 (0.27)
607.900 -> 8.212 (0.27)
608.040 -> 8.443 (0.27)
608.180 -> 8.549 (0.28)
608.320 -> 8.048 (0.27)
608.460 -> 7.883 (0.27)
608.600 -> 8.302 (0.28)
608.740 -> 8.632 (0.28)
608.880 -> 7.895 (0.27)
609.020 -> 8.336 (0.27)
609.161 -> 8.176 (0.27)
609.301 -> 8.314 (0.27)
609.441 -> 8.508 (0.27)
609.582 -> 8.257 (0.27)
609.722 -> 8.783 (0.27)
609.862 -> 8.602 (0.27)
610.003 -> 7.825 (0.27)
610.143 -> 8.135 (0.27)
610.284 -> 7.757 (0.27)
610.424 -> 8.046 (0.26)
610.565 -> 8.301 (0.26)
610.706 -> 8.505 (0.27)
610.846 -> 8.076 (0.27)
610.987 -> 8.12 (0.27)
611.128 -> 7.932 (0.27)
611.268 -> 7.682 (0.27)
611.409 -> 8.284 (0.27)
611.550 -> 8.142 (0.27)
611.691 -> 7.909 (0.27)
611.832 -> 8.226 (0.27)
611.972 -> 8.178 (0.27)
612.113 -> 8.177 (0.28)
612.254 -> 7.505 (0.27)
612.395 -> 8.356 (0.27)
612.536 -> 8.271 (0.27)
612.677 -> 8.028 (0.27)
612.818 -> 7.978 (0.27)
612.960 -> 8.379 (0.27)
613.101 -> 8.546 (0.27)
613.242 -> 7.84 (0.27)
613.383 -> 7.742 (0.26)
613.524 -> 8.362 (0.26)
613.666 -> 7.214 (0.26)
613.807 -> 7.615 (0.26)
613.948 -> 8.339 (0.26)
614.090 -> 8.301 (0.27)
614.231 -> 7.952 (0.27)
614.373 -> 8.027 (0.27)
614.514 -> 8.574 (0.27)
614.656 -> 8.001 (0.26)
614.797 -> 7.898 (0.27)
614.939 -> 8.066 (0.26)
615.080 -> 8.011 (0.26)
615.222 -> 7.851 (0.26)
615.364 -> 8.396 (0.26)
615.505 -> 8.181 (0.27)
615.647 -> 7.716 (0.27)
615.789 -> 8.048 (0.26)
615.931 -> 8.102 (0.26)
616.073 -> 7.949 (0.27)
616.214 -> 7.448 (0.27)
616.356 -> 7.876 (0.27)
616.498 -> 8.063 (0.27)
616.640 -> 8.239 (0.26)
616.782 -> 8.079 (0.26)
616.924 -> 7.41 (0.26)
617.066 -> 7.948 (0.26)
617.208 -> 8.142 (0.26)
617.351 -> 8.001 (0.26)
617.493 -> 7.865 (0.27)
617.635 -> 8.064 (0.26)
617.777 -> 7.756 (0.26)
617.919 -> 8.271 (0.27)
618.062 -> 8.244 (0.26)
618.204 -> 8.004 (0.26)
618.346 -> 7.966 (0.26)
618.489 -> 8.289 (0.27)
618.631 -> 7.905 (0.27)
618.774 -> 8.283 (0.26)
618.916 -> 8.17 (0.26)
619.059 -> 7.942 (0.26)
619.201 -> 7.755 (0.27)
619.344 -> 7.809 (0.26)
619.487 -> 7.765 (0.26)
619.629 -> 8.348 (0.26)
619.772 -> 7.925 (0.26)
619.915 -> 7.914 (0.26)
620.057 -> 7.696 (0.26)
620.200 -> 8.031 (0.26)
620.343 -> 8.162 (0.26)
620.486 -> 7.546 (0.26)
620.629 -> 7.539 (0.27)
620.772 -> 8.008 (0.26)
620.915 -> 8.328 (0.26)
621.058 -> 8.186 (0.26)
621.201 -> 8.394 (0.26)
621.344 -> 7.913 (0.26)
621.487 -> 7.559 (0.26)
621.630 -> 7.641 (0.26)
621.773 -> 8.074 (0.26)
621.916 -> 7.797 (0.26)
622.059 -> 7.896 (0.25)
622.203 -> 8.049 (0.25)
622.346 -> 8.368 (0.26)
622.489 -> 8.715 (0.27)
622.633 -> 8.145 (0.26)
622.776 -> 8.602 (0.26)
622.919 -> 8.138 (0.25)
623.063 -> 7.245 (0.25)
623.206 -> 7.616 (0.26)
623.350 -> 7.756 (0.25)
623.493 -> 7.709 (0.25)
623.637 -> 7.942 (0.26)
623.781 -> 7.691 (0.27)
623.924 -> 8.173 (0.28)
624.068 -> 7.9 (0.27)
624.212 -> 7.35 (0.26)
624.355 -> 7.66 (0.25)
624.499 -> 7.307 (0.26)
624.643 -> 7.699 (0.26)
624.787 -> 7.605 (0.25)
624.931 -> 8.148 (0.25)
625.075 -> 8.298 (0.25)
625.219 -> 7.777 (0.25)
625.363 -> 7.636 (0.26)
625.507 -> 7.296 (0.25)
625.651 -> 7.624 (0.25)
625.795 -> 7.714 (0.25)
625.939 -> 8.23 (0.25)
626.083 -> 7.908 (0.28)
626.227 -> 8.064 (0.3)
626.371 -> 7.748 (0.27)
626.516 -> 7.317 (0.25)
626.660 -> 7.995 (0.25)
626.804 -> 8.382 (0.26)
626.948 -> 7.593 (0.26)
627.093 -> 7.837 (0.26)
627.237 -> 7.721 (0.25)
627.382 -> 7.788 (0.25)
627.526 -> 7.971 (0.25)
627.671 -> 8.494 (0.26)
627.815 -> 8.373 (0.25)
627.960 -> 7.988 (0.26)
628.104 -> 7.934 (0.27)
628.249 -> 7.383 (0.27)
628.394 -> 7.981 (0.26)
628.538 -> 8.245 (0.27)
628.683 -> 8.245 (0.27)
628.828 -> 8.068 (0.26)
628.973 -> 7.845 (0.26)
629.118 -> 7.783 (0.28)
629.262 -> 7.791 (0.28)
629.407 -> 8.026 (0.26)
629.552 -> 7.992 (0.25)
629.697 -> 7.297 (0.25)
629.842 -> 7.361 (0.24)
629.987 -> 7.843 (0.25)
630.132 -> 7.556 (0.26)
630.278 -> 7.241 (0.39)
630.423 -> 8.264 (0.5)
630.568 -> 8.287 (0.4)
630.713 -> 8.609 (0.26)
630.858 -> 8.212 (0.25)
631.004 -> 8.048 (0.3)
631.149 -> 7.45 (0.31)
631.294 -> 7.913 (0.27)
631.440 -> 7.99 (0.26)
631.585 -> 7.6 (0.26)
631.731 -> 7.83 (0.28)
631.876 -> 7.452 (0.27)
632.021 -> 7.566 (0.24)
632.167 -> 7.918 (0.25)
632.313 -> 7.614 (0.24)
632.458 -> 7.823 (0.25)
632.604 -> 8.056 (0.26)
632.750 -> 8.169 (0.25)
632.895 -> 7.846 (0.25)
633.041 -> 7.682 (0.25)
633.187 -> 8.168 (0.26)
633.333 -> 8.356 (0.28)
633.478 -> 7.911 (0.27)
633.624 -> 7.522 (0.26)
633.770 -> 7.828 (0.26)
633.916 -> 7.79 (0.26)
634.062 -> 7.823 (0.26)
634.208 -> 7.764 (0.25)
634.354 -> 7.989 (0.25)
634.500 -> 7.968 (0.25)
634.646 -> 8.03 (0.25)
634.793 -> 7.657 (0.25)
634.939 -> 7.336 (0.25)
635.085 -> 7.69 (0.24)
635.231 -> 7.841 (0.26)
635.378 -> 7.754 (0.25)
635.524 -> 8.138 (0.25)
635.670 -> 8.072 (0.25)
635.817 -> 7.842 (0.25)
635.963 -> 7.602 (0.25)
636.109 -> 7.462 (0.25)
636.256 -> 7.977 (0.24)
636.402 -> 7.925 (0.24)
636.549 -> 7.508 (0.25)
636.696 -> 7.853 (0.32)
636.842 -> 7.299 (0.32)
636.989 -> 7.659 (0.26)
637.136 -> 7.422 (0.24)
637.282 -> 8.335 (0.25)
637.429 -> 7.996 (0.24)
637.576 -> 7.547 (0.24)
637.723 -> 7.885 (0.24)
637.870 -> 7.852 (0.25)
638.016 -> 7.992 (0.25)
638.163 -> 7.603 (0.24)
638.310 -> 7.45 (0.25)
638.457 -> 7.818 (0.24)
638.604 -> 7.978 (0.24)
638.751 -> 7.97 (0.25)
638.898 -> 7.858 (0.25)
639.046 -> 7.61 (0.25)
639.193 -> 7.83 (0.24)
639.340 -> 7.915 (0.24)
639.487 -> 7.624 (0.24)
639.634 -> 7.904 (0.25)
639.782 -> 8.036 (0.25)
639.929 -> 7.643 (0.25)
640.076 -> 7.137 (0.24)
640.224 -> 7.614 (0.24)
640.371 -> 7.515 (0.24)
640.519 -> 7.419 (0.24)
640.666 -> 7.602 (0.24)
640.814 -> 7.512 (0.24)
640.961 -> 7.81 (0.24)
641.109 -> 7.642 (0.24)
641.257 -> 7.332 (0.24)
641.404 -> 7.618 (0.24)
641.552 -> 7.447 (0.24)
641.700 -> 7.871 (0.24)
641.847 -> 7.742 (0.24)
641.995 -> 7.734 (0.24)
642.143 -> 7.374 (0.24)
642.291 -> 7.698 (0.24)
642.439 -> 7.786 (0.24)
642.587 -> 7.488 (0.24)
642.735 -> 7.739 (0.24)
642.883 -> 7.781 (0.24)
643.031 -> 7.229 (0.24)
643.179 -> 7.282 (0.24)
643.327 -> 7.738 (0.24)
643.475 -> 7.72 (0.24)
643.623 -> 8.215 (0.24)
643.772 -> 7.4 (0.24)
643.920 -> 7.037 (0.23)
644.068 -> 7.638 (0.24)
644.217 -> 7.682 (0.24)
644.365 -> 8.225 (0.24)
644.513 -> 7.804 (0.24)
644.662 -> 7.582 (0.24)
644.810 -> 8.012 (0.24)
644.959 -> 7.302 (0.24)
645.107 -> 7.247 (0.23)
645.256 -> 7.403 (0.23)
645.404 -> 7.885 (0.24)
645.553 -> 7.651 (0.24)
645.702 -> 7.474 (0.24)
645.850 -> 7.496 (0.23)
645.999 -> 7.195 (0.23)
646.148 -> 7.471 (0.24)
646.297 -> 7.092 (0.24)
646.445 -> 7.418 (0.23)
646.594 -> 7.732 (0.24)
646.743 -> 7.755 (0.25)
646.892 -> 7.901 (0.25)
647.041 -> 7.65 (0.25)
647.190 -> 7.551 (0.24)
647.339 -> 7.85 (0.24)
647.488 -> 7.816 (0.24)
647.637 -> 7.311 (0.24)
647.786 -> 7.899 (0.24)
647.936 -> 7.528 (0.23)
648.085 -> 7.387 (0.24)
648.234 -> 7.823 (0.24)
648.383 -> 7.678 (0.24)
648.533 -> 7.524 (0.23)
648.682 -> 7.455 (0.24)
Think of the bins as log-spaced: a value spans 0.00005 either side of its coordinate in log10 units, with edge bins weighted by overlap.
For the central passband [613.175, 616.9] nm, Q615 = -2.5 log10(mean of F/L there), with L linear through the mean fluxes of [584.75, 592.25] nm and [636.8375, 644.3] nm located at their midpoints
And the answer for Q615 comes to 0.01 mag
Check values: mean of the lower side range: 8.4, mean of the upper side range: 7.67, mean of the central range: 7.99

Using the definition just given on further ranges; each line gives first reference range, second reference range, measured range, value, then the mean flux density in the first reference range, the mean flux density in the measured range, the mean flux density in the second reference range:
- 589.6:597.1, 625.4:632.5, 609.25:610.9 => -0.010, 8.47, 8.26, 7.86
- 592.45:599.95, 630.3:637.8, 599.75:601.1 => -0.016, 8.44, 8.5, 7.84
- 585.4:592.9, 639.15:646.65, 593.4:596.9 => -0.022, 8.39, 8.47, 7.6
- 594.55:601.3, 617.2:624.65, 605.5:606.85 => 0.012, 8.44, 8.17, 7.95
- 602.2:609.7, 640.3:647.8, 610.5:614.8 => 0.013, 8.3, 8.08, 7.6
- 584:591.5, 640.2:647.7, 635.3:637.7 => -0.009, 8.43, 7.77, 7.6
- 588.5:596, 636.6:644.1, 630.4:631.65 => -0.032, 8.38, 8.04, 7.67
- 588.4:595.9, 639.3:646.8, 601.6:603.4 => -0.010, 8.38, 8.3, 7.6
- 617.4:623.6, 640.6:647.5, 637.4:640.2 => -0.010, 7.99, 7.76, 7.61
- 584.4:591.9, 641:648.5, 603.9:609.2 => -0.016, 8.41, 8.27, 7.61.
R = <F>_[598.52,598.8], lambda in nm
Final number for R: 8.15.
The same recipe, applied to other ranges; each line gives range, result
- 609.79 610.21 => 8.2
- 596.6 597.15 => 8.33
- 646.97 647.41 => 7.68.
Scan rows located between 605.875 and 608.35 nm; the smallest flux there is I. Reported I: 7.758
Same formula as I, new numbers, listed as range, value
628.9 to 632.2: 7.241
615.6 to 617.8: 7.41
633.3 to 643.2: 7.137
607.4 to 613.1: 7.505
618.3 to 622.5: 7.539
